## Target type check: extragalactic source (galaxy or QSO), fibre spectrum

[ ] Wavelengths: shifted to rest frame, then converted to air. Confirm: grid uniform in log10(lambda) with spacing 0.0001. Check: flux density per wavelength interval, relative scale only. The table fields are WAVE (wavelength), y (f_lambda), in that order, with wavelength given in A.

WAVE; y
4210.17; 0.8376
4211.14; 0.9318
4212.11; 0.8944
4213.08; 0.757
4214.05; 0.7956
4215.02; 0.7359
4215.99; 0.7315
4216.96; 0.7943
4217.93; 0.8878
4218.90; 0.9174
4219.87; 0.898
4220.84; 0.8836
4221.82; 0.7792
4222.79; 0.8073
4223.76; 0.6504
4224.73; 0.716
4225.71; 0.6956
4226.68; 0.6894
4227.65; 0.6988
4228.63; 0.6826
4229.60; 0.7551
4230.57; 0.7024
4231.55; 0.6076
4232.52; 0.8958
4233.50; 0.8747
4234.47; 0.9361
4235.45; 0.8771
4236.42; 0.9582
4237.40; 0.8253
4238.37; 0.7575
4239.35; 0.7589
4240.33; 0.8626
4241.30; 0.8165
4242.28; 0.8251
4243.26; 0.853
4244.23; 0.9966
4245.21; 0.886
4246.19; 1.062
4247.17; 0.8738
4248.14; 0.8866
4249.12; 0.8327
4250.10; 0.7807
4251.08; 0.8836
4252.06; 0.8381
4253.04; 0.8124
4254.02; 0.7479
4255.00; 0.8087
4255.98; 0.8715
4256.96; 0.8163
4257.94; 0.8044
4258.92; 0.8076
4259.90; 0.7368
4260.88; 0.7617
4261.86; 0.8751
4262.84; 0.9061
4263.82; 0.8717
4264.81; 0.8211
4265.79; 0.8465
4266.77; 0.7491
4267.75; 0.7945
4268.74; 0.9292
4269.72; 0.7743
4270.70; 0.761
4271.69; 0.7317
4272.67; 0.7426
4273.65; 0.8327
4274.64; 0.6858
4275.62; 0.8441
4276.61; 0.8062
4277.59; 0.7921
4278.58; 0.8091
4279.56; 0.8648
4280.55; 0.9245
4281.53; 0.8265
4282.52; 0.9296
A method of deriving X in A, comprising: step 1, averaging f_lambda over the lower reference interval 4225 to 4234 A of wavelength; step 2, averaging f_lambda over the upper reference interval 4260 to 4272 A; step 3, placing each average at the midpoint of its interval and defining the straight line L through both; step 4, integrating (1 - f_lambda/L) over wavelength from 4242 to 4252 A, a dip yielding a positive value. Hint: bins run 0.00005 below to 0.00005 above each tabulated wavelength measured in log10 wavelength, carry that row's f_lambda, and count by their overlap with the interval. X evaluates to -1.5 A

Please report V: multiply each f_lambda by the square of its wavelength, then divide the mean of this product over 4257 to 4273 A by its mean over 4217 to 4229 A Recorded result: 1.1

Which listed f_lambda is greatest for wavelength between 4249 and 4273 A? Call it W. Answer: 0.9292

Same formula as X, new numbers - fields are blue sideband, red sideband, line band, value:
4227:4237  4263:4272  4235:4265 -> -1.5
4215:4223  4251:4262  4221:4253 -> 0.2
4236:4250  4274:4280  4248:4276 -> 0.6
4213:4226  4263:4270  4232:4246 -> -1.1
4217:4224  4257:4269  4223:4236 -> 1.2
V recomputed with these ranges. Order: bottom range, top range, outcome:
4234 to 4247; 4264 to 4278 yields 0.92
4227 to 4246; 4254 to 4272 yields 1.00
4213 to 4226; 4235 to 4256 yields 1.09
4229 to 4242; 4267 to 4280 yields 0.99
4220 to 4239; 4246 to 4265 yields 1.08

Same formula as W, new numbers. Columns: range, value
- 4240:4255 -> 1.062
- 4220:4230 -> 0.8836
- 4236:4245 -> 0.9966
